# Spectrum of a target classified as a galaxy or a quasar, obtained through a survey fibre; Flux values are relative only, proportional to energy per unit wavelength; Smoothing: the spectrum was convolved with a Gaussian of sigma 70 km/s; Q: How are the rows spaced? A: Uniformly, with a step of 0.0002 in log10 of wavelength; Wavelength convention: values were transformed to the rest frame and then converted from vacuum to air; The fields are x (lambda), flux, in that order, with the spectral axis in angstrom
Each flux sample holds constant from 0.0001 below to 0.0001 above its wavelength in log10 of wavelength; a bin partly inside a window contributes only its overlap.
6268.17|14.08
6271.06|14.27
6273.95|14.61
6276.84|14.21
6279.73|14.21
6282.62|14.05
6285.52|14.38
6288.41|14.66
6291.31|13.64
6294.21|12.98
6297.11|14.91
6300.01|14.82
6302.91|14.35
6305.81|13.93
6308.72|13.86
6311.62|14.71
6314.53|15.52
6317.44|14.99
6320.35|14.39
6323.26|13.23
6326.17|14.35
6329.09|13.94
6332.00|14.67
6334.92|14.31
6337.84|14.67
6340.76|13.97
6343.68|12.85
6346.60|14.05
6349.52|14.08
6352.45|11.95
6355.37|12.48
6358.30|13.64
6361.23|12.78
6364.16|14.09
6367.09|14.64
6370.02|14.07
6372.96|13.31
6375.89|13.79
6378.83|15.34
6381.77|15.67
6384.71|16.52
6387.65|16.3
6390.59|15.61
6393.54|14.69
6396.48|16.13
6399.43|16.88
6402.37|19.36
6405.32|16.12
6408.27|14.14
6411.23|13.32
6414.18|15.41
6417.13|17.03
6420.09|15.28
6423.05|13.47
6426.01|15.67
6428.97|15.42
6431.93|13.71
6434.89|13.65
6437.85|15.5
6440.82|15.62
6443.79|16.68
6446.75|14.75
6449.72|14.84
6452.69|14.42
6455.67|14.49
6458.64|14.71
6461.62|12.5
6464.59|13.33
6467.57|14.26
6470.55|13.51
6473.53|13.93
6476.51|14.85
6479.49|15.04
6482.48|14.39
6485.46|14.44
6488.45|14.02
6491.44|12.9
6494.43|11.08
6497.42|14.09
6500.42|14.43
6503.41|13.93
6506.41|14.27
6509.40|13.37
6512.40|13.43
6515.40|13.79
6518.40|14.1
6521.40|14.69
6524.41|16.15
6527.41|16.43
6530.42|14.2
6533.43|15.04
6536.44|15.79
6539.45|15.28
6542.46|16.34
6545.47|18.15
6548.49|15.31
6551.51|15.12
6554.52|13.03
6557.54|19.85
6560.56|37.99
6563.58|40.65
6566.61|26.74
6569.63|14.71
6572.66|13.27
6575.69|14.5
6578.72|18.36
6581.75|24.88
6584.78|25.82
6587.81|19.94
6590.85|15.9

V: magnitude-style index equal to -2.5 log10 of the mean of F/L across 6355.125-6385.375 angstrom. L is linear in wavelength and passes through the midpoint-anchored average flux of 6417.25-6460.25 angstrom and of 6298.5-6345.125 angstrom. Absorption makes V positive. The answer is 0.03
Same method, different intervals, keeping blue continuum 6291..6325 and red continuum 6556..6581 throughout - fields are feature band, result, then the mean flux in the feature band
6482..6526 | 0.448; 13.9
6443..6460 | 0.276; 14.9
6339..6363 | 0.189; 13.3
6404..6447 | 0.215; 15.1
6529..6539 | 0.418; 15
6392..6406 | 0.050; 16.7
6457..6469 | 0.390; 13.7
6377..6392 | 0.073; 15.8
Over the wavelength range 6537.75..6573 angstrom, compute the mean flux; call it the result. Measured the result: 20.8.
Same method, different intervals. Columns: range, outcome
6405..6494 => 14.5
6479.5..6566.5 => 16.7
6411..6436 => 14.9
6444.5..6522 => 14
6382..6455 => 15.4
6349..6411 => 14.8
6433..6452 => 15.1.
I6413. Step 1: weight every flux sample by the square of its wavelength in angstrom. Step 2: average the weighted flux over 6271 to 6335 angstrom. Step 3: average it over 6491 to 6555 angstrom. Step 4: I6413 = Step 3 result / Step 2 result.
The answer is 1.10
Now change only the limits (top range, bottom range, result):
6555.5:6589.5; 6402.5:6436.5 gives 1.61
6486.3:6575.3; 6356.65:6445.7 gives 1.16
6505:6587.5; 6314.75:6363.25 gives 1.41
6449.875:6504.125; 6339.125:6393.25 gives 1.02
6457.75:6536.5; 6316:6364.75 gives 1.08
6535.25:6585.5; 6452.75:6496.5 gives 1.51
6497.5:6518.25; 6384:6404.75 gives 0.87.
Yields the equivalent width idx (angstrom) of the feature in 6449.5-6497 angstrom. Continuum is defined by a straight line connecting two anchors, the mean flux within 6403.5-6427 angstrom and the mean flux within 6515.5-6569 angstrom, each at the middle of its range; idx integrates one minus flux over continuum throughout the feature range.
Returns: 8.2 angstrom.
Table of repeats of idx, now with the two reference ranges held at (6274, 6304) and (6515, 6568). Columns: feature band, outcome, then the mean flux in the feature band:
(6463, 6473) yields 2.19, 13.7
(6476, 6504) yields 6.35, 13.9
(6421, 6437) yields 2.25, 14.5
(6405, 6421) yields 1.34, 15.1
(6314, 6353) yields 2.51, 14.1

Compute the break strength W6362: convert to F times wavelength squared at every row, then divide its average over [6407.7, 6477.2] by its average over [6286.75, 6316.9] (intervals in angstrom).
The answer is 1.06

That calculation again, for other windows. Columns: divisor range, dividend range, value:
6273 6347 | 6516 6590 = 1.44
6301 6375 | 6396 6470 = 1.11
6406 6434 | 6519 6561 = 1.18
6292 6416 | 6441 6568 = 1.16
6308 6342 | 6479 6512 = 1.01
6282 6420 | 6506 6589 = 1.34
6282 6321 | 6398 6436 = 1.11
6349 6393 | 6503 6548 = 1.10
